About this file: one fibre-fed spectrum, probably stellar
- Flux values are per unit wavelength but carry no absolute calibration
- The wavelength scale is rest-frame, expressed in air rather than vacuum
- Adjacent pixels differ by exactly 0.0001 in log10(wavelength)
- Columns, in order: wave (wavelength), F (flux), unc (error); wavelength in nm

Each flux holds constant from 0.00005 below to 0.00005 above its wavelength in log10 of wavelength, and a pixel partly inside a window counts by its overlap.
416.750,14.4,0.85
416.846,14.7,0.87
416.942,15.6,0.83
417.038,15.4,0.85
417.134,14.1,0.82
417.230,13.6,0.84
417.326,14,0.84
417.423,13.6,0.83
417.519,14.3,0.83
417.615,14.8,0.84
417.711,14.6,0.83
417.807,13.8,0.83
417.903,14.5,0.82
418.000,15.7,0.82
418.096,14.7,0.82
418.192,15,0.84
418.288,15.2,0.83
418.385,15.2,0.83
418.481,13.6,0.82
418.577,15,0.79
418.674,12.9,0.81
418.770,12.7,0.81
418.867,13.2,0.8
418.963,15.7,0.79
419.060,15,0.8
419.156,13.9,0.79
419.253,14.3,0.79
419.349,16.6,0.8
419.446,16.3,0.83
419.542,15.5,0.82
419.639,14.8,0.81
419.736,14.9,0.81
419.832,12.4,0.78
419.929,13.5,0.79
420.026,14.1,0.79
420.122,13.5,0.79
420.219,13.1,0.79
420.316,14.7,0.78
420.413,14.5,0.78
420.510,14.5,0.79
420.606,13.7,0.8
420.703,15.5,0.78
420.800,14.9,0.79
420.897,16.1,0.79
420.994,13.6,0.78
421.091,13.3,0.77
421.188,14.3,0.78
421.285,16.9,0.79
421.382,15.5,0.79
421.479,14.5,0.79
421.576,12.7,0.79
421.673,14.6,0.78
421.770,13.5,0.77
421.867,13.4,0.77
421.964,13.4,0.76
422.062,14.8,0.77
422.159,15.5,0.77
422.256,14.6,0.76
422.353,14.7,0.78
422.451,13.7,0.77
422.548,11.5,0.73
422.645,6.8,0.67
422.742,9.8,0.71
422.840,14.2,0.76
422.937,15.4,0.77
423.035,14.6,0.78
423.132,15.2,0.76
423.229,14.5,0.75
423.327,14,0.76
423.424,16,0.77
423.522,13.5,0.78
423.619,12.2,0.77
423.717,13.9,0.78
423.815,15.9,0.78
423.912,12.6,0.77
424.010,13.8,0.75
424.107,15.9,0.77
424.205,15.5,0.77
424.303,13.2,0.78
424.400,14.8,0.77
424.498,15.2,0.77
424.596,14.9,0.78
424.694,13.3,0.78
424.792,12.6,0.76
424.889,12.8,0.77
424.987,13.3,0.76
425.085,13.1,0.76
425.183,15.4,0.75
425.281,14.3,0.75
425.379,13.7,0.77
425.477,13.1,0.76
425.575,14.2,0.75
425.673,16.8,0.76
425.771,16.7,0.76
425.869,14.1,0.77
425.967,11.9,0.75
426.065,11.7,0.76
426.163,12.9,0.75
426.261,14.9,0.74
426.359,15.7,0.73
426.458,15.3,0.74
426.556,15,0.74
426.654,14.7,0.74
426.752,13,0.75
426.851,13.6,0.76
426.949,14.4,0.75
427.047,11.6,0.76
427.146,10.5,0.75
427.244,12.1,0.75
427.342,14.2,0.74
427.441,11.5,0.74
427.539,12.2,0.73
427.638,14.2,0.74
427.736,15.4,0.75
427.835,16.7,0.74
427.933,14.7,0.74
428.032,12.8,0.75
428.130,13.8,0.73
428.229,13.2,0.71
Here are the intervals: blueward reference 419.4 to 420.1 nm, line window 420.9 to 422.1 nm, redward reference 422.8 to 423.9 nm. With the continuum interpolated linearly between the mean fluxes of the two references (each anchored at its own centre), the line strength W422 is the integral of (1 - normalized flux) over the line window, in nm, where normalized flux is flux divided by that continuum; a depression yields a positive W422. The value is 0.01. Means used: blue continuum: 14.5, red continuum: 14.4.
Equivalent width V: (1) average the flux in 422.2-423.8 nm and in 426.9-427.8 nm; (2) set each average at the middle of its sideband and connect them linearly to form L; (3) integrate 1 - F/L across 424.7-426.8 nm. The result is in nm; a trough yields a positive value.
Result -0.143 nm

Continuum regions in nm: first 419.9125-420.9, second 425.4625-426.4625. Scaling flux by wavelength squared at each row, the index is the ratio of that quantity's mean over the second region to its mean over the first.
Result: 1.0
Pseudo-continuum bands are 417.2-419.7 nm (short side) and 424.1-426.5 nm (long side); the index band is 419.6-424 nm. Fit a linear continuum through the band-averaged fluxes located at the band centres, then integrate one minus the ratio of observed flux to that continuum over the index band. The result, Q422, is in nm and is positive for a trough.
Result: 0.12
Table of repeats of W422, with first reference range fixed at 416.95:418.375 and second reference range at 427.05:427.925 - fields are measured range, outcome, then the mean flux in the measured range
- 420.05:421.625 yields -0.03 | 14.5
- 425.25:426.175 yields -0.03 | 14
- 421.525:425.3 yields 0.00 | 13.8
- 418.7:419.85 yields -0.02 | 14.6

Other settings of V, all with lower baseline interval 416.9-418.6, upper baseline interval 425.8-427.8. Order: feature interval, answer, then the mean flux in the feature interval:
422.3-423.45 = 0.053 nm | 13.3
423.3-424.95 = -0.036 nm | 14.1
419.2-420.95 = -0.036 nm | 14.6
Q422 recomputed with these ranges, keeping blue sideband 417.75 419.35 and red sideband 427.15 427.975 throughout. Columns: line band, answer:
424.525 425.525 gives 0.016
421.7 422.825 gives 0.095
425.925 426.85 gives -0.007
